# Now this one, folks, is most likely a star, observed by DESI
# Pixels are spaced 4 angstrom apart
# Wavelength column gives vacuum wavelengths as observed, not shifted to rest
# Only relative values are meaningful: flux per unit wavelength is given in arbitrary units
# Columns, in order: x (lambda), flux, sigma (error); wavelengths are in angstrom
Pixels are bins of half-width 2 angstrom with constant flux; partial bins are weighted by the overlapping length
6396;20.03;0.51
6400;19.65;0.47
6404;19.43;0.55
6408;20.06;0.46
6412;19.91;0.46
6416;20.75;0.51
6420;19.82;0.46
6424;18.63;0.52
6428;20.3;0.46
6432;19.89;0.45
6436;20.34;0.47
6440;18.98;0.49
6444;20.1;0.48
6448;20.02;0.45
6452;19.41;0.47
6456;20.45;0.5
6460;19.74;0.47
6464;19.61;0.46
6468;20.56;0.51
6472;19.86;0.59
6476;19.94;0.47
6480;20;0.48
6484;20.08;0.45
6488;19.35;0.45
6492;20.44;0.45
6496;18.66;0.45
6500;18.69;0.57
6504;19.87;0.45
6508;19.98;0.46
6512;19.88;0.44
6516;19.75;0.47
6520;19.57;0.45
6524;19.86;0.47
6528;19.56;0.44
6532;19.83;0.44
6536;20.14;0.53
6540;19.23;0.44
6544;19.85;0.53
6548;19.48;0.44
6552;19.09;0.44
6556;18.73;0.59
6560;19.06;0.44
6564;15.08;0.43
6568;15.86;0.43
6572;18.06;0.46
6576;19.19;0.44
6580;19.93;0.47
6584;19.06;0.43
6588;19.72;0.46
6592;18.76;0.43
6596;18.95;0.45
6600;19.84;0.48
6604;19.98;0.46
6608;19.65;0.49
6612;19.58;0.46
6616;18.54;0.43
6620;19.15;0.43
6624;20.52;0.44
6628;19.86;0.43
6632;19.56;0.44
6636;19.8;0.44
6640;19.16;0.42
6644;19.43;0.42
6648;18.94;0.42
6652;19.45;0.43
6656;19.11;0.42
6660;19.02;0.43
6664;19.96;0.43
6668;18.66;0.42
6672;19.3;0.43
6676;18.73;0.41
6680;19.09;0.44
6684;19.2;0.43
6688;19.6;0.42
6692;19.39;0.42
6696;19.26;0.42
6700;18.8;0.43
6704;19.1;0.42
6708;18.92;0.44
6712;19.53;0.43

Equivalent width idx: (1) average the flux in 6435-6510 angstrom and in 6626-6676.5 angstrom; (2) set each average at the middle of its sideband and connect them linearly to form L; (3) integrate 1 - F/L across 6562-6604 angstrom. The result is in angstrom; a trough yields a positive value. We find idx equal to 2.1 angstrom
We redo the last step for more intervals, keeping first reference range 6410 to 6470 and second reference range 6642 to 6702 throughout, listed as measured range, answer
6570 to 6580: 0.3 angstrom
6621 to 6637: -0.5 angstrom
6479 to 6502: 0.3 angstrom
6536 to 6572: 2.2 angstrom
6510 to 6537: -0.2 angstrom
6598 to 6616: -0.2 angstrom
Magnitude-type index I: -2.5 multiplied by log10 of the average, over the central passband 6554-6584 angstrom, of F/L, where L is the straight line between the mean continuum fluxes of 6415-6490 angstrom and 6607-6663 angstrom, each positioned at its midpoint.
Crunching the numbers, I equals 0.09 mag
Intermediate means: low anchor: 19.9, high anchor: 19.4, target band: 18.1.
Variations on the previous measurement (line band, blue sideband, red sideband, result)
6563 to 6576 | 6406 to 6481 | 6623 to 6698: 0.162 mag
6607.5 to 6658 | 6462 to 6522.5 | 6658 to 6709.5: -0.007 mag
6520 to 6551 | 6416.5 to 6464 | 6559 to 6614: -0.031 mag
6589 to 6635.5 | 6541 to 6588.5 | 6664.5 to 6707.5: -0.040 mag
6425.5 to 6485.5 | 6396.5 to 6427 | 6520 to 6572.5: -0.026 mag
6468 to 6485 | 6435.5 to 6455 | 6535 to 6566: -0.031 mag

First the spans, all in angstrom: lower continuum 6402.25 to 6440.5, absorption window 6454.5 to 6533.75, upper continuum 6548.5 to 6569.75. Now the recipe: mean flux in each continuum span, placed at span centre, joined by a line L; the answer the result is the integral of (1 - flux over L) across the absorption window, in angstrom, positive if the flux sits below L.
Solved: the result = -4.5 angstrom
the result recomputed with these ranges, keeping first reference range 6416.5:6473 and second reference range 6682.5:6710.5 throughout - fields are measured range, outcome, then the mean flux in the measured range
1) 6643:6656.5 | 0.1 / 19.2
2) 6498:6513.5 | 0.1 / 19.6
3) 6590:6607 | 0.0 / 19.4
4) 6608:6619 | 0.1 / 19.2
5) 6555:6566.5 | 1.2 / 17.5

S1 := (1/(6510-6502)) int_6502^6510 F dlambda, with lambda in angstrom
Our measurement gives 19.9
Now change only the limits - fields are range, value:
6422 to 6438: 19.8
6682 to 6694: 19.4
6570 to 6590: 19.2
